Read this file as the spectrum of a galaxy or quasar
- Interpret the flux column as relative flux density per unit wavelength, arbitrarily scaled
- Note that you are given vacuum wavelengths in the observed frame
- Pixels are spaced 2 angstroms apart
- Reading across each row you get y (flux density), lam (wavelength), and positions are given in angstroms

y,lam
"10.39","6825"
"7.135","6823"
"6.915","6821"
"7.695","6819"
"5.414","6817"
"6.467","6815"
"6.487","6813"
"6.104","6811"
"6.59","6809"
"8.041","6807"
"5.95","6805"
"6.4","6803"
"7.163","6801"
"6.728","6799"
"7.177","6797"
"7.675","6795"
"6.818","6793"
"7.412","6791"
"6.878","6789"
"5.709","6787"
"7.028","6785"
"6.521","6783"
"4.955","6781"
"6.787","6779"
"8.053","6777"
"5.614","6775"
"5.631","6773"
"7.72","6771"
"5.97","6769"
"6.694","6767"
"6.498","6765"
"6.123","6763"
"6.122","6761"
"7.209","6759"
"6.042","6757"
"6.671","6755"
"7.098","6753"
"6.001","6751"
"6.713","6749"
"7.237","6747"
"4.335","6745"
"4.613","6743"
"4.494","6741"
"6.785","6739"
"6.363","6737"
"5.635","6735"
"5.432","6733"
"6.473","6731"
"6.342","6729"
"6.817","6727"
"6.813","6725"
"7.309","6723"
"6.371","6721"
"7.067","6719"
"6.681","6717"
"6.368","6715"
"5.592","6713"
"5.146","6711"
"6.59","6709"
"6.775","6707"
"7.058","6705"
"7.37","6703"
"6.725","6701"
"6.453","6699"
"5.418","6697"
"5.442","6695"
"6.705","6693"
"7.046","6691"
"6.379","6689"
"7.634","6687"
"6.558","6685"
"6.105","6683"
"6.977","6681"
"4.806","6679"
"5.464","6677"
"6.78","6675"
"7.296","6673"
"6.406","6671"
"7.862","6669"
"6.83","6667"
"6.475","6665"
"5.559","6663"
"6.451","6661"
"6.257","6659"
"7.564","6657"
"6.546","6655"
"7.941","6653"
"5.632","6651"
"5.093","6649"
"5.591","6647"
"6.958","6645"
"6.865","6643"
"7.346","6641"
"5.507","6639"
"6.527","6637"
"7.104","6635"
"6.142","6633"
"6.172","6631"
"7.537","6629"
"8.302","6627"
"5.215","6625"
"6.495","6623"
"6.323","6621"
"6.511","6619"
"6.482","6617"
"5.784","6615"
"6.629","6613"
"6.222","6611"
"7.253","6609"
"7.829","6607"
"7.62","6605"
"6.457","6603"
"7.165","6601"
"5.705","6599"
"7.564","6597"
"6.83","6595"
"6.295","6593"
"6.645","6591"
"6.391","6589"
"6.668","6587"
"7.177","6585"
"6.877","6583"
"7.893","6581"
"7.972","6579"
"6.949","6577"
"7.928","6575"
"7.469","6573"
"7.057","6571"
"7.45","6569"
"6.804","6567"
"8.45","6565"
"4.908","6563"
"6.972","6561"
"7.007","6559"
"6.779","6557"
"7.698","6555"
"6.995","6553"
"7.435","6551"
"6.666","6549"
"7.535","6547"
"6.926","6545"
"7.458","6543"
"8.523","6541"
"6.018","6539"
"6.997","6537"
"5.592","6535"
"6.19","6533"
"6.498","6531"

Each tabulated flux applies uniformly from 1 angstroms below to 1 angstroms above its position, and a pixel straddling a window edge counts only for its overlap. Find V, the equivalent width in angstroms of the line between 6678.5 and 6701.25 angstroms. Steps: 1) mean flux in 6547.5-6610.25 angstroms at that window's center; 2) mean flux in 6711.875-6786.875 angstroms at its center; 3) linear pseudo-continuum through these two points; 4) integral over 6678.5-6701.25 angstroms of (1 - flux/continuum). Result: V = 0.7 angstroms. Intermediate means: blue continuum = 7.06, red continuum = 6.32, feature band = 6.38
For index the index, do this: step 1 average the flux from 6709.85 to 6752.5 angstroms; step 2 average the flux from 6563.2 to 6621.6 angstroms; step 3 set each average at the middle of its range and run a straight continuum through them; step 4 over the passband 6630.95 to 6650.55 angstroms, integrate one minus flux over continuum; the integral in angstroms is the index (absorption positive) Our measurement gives 1.0 angstroms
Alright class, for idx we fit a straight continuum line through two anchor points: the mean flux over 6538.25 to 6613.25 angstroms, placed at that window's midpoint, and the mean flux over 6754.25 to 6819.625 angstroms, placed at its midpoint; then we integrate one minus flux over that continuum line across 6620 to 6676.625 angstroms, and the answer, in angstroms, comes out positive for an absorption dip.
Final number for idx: 2.64 angstroms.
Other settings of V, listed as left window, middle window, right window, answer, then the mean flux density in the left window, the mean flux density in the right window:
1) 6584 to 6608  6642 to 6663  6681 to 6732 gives 0.8 angstroms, 6.86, 6.54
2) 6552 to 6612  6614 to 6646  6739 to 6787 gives 1.2 angstroms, 7.03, 6.27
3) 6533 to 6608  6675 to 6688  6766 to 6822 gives 1.0 angstroms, 7.03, 6.66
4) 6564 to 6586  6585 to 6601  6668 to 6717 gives 1.4 angstroms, 7.46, 6.46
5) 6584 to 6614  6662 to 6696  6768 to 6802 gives 1.4 angstroms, 6.83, 6.7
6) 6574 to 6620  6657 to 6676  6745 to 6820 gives 0.2 angstroms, 6.91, 6.6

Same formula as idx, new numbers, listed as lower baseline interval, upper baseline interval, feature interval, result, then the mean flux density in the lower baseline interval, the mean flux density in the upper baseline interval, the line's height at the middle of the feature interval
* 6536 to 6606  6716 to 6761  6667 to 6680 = 0.3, 7.07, 6.29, 6.59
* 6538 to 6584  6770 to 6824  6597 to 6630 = 1.6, 7.21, 6.71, 7.1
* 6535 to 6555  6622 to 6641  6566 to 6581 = -1.0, 7.12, 6.6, 6.95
